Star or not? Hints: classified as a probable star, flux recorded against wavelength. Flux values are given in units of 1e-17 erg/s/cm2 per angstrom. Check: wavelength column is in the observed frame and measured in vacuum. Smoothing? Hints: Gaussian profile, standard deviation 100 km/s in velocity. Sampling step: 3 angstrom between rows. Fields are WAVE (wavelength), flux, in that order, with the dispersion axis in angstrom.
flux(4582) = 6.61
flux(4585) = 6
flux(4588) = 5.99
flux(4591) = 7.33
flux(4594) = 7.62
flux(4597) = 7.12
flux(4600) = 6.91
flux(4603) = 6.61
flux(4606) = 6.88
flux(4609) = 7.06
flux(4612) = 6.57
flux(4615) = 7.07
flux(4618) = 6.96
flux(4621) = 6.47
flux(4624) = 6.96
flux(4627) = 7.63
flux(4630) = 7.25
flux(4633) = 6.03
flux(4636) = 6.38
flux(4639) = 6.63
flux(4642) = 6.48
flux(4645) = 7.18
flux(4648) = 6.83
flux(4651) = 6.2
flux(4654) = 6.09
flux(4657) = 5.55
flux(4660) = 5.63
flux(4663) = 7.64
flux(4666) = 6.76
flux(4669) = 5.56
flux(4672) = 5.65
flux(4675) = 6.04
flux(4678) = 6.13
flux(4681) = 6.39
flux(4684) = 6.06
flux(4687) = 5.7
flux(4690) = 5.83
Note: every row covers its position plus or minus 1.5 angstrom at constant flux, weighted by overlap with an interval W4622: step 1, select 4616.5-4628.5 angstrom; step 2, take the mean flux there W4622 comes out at 7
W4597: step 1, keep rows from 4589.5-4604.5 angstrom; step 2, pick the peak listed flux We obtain 7.62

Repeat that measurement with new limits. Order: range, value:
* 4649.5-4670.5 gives 7.64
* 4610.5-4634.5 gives 7.63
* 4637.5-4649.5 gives 7.18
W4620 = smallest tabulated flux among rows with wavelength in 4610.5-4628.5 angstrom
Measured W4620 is 6.47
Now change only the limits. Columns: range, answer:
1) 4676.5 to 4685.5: 6.06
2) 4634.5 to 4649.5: 6.38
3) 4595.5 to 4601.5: 6.91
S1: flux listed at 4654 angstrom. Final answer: 6.09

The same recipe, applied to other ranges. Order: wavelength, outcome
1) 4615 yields 7.07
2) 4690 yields 5.83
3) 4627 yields 7.63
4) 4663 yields 7.64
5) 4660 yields 5.63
